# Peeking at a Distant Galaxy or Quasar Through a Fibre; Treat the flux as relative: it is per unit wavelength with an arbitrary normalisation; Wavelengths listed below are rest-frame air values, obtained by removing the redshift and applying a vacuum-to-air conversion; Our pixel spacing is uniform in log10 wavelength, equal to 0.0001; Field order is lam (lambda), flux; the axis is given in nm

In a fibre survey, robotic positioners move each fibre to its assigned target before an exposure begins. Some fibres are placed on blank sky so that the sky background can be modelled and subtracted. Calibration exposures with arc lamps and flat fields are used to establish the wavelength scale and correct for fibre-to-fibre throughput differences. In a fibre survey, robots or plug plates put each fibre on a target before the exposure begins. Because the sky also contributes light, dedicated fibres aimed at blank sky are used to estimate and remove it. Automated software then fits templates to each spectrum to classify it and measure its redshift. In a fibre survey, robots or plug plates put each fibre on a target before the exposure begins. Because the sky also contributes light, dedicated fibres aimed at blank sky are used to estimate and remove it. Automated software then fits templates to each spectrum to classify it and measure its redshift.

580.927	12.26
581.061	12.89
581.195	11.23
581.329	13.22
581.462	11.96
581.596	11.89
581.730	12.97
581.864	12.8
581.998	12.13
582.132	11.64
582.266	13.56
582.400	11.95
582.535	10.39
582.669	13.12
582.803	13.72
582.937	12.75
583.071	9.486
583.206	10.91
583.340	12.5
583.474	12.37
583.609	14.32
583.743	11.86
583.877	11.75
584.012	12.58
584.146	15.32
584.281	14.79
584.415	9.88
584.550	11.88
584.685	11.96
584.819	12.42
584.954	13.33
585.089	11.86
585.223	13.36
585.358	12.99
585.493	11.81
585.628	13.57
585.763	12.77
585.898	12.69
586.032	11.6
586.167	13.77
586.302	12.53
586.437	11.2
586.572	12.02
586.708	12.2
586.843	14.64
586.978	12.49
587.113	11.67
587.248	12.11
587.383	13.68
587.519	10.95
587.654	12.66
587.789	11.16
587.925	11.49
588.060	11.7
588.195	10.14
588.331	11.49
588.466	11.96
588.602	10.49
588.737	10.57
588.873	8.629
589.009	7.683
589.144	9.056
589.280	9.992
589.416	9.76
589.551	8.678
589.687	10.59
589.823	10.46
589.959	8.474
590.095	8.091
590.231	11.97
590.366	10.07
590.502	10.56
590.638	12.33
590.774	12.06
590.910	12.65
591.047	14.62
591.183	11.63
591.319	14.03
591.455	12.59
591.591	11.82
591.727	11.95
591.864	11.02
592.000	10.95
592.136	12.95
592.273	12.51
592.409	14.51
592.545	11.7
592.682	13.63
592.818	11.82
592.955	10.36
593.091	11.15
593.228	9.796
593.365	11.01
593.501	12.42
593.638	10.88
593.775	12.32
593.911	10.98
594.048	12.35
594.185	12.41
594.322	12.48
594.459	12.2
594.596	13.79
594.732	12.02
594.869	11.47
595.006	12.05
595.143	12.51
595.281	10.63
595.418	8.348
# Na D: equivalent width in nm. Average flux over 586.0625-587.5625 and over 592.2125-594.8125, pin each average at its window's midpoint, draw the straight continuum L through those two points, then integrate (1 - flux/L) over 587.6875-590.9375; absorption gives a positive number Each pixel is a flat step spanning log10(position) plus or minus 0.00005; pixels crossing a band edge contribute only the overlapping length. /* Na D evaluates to 0.50 nm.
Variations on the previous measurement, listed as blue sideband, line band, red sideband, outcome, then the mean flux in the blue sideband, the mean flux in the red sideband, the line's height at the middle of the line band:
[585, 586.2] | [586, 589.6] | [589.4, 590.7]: 0.054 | 12.7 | 10.1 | 11.4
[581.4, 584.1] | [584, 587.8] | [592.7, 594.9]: -0.141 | 12.3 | 11.8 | 12.1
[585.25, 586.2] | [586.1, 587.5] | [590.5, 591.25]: 0.011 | 12.7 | 12.5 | 12.7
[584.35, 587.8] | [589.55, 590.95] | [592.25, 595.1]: 0.181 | 12.4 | 12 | 12.2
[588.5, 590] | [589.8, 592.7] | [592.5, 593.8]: -0.352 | 9.56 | 11.5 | 10.5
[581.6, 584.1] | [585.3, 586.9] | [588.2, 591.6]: -0.144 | 12.3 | 10.8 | 11.6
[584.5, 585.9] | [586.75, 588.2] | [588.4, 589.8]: -0.158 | 12.6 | 9.76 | 10.9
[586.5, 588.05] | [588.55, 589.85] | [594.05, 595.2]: 0.289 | 12.3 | 12.4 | 12.3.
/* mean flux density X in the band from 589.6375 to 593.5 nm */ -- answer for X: 11.6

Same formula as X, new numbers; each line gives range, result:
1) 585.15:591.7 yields 11.5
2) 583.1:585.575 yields 12.5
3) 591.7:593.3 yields 11.9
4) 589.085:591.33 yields 10.8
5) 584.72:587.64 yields 12.6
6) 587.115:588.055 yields 12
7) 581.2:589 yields 12.2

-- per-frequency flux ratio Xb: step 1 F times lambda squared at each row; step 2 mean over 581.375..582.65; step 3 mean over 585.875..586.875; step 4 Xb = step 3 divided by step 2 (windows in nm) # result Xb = 1.04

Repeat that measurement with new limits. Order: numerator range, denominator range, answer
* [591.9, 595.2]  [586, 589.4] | 1.07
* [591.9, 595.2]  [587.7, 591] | 1.16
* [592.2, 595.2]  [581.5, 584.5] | 1.01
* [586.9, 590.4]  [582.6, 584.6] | 0.87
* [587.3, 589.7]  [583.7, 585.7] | 0.85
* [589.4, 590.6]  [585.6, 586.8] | 0.80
